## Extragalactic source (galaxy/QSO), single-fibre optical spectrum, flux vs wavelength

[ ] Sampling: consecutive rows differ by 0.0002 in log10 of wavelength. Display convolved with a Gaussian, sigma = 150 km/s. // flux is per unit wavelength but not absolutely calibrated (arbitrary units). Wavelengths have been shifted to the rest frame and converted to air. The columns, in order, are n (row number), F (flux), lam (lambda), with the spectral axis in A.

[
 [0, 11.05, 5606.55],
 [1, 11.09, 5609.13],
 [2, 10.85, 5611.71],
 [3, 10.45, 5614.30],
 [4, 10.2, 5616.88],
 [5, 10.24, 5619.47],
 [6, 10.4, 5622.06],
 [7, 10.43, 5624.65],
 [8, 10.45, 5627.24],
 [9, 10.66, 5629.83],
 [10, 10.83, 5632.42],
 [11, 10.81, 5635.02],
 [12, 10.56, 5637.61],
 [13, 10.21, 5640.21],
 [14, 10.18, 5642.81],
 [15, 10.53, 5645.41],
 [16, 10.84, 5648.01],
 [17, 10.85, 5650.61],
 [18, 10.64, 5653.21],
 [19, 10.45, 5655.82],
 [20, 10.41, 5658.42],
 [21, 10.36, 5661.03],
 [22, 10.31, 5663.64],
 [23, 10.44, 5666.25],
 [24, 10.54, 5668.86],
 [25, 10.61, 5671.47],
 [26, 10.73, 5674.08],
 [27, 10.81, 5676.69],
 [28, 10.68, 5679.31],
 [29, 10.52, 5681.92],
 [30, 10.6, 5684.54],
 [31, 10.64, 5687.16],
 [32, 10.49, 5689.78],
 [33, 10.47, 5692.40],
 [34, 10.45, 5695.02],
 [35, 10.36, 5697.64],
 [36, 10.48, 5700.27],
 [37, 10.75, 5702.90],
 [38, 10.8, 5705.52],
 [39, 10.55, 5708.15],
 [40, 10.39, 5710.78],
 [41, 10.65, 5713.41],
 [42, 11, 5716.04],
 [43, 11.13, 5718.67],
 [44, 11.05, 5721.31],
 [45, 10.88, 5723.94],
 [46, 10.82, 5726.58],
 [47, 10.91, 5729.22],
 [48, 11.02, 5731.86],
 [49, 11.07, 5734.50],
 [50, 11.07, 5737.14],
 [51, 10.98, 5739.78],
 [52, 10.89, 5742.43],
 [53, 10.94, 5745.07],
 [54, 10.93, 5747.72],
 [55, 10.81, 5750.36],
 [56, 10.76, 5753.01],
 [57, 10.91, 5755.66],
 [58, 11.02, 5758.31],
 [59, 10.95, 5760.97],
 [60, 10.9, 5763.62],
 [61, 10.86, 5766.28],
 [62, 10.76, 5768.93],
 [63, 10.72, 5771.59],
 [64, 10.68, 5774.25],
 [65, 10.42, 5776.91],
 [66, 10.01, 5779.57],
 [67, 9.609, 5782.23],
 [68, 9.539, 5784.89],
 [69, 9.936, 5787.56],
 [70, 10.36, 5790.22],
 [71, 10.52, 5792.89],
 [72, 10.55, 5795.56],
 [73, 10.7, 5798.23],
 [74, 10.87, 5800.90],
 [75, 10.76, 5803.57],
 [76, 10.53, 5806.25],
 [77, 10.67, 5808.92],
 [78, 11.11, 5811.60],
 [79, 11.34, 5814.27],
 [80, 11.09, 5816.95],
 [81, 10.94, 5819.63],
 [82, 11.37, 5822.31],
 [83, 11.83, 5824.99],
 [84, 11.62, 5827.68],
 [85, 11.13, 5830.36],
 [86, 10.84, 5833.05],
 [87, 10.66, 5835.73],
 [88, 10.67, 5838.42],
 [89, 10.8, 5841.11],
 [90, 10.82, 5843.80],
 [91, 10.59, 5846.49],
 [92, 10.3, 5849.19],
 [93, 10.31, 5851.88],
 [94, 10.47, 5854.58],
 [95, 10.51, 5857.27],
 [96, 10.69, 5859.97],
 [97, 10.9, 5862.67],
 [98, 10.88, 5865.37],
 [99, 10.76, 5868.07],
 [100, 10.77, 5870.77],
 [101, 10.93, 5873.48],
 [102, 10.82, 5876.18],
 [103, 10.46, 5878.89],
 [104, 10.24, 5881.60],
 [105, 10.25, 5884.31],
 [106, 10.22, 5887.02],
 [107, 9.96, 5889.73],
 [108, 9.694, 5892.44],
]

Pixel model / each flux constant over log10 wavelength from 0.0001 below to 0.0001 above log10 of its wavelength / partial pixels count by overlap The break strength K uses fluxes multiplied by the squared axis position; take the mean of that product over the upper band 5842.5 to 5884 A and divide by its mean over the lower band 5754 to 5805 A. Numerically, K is 1.04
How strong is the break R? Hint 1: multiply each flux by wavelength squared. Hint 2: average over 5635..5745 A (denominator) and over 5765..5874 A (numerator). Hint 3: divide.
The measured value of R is 1.05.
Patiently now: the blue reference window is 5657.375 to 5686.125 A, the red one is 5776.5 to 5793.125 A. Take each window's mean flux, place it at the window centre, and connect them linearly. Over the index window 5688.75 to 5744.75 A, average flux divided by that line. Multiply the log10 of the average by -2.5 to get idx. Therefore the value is -0.046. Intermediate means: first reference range 10.5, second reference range 10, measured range 10.8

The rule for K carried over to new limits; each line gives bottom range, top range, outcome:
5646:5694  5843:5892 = 1.07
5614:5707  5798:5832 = 1.11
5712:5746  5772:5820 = 0.98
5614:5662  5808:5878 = 1.11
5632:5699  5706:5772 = 1.06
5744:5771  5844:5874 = 1.01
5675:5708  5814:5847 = 1.10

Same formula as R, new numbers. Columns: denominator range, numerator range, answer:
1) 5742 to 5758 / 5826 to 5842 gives 1.04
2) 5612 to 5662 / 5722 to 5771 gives 1.08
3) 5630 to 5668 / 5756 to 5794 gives 1.04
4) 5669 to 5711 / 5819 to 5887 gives 1.08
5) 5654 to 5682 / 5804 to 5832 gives 1.11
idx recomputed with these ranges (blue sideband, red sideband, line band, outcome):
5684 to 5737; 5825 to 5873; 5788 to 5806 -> 0.018 mag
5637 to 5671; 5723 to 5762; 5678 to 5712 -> 0.014 mag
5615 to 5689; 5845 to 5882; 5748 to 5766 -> -0.032 mag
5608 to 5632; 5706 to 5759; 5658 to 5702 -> 0.020 mag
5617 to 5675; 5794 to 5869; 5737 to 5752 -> -0.024 mag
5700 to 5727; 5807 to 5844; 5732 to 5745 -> -0.015 mag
